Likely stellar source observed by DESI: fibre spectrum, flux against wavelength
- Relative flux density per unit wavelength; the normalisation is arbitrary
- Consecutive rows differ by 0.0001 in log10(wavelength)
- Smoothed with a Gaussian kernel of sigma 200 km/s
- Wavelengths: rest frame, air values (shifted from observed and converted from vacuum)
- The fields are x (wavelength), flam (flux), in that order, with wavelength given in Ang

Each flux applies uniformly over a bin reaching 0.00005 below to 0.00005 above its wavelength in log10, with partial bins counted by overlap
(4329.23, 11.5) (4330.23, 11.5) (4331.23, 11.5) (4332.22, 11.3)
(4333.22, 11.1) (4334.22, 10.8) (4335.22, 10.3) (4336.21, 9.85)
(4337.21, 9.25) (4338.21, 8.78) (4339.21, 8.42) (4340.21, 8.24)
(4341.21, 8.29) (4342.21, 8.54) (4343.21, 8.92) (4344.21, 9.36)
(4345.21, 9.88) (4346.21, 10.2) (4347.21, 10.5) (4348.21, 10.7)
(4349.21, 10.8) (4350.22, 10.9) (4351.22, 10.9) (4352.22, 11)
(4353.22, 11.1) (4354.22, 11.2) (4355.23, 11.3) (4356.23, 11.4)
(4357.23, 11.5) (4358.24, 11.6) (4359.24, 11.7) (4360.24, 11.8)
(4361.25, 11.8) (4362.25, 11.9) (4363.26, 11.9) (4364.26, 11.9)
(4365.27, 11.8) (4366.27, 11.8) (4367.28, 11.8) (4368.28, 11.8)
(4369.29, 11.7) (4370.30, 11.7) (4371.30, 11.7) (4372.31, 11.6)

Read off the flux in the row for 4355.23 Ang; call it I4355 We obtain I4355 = 11.3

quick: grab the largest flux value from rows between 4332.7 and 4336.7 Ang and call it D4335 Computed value 11.1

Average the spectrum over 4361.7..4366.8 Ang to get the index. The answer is 11.9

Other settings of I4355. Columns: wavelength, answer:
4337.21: 9.25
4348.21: 10.7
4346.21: 10.2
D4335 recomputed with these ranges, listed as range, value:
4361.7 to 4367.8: 11.9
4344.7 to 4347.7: 10.5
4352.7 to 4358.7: 11.6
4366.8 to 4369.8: 11.8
